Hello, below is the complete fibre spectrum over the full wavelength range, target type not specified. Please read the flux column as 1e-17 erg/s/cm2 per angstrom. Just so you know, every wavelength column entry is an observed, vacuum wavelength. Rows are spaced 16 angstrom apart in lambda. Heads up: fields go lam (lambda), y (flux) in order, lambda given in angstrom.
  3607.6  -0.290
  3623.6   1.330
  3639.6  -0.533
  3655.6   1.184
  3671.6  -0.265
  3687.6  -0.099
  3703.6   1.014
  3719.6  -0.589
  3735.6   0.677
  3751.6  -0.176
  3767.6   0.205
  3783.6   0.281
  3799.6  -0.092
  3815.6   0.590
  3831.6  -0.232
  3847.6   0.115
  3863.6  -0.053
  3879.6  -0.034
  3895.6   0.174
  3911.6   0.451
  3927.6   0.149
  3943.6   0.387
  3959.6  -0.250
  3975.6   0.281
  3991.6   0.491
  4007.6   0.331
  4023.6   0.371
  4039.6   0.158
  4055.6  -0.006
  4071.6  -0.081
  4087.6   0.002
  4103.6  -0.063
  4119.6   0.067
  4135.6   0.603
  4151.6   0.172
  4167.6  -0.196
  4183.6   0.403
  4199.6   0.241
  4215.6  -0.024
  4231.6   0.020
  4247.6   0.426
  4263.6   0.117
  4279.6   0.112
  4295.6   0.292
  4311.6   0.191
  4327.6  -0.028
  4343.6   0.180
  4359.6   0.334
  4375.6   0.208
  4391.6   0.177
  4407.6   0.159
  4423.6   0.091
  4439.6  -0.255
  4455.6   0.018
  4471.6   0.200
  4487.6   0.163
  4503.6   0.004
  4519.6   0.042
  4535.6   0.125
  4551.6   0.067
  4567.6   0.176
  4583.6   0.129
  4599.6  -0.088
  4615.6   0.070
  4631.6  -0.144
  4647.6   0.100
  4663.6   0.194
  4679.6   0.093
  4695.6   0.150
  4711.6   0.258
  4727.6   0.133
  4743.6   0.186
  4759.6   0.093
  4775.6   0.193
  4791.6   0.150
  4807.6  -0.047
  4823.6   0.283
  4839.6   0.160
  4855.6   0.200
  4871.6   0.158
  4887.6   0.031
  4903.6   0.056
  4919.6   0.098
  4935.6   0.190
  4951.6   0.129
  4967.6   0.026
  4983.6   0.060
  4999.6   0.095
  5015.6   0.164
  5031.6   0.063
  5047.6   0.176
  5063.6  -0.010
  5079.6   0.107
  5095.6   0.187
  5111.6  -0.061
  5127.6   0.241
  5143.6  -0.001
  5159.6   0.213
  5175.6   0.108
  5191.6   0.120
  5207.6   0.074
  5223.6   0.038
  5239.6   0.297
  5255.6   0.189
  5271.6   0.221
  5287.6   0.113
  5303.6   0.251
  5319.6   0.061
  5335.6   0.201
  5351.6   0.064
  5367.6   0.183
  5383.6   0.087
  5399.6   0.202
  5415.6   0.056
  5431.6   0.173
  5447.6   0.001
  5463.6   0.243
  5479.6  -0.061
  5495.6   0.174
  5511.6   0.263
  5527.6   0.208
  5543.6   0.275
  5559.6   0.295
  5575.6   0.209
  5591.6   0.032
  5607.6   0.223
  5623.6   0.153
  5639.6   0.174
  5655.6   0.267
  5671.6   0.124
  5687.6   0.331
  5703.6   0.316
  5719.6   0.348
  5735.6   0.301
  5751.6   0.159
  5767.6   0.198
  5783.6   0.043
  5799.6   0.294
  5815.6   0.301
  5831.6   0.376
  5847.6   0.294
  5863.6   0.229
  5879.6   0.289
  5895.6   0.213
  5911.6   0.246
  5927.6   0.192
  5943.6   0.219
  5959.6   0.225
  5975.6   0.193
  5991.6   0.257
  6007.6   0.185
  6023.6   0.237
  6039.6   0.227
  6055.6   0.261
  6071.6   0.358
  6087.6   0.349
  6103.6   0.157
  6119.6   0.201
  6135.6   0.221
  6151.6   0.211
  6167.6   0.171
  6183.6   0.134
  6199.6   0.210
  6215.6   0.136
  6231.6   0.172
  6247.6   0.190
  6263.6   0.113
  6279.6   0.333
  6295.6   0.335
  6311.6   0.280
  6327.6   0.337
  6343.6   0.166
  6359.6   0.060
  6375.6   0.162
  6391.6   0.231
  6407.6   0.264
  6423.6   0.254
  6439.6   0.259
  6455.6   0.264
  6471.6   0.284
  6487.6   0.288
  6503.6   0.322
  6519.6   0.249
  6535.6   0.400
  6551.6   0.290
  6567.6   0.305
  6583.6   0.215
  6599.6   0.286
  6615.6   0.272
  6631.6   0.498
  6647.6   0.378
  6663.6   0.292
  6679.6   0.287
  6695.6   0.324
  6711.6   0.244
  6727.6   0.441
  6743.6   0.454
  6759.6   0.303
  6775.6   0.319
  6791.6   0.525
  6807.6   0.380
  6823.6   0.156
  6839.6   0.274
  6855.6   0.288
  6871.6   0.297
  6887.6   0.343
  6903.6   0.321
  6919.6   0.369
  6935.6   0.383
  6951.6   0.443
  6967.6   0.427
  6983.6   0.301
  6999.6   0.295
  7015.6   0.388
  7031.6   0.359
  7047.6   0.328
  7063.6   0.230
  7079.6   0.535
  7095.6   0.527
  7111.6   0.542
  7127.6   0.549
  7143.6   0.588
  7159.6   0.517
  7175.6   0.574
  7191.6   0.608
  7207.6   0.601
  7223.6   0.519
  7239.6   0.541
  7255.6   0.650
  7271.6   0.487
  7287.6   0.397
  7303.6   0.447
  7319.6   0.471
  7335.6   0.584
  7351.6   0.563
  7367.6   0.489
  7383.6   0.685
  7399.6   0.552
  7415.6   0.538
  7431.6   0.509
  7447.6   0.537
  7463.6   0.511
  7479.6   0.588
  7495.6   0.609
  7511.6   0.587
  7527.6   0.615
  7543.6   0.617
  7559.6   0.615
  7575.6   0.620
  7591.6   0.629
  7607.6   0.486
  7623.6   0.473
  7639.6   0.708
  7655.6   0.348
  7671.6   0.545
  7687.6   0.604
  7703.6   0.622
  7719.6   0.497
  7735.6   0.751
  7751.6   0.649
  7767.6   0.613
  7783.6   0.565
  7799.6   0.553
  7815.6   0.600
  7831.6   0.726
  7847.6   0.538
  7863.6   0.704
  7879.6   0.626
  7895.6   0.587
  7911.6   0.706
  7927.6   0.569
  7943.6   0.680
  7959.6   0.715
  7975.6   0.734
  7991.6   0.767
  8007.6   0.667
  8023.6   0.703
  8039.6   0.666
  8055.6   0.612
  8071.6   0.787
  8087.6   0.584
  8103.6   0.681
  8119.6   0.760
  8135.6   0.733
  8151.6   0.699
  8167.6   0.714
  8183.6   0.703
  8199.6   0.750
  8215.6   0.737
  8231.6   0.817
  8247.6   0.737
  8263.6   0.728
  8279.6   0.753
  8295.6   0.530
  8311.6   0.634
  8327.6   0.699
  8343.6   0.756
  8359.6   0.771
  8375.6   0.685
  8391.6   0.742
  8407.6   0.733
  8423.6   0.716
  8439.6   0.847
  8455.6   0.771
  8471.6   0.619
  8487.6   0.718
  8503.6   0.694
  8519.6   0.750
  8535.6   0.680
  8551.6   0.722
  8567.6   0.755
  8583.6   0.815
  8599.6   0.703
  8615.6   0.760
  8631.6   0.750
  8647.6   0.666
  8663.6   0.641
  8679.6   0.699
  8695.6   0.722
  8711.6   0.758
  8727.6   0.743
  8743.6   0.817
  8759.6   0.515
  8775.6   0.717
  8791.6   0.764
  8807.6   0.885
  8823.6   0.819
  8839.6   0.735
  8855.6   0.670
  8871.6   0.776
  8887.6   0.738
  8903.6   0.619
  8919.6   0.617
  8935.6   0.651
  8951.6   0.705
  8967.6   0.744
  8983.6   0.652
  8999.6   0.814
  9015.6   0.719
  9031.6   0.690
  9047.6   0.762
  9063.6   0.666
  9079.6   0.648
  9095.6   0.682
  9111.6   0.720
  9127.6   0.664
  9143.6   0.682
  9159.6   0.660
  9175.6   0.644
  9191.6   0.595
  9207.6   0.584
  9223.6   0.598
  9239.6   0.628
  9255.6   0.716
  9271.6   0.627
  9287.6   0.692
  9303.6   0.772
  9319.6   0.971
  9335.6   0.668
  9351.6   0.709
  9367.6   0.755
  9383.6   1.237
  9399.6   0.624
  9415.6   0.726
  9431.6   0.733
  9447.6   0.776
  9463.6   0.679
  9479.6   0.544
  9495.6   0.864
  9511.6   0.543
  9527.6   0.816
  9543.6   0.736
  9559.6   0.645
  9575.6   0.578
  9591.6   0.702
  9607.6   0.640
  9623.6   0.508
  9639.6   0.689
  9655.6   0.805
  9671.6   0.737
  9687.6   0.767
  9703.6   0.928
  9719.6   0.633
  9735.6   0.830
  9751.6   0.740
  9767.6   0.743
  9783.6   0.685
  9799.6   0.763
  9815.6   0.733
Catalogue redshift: 0.778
